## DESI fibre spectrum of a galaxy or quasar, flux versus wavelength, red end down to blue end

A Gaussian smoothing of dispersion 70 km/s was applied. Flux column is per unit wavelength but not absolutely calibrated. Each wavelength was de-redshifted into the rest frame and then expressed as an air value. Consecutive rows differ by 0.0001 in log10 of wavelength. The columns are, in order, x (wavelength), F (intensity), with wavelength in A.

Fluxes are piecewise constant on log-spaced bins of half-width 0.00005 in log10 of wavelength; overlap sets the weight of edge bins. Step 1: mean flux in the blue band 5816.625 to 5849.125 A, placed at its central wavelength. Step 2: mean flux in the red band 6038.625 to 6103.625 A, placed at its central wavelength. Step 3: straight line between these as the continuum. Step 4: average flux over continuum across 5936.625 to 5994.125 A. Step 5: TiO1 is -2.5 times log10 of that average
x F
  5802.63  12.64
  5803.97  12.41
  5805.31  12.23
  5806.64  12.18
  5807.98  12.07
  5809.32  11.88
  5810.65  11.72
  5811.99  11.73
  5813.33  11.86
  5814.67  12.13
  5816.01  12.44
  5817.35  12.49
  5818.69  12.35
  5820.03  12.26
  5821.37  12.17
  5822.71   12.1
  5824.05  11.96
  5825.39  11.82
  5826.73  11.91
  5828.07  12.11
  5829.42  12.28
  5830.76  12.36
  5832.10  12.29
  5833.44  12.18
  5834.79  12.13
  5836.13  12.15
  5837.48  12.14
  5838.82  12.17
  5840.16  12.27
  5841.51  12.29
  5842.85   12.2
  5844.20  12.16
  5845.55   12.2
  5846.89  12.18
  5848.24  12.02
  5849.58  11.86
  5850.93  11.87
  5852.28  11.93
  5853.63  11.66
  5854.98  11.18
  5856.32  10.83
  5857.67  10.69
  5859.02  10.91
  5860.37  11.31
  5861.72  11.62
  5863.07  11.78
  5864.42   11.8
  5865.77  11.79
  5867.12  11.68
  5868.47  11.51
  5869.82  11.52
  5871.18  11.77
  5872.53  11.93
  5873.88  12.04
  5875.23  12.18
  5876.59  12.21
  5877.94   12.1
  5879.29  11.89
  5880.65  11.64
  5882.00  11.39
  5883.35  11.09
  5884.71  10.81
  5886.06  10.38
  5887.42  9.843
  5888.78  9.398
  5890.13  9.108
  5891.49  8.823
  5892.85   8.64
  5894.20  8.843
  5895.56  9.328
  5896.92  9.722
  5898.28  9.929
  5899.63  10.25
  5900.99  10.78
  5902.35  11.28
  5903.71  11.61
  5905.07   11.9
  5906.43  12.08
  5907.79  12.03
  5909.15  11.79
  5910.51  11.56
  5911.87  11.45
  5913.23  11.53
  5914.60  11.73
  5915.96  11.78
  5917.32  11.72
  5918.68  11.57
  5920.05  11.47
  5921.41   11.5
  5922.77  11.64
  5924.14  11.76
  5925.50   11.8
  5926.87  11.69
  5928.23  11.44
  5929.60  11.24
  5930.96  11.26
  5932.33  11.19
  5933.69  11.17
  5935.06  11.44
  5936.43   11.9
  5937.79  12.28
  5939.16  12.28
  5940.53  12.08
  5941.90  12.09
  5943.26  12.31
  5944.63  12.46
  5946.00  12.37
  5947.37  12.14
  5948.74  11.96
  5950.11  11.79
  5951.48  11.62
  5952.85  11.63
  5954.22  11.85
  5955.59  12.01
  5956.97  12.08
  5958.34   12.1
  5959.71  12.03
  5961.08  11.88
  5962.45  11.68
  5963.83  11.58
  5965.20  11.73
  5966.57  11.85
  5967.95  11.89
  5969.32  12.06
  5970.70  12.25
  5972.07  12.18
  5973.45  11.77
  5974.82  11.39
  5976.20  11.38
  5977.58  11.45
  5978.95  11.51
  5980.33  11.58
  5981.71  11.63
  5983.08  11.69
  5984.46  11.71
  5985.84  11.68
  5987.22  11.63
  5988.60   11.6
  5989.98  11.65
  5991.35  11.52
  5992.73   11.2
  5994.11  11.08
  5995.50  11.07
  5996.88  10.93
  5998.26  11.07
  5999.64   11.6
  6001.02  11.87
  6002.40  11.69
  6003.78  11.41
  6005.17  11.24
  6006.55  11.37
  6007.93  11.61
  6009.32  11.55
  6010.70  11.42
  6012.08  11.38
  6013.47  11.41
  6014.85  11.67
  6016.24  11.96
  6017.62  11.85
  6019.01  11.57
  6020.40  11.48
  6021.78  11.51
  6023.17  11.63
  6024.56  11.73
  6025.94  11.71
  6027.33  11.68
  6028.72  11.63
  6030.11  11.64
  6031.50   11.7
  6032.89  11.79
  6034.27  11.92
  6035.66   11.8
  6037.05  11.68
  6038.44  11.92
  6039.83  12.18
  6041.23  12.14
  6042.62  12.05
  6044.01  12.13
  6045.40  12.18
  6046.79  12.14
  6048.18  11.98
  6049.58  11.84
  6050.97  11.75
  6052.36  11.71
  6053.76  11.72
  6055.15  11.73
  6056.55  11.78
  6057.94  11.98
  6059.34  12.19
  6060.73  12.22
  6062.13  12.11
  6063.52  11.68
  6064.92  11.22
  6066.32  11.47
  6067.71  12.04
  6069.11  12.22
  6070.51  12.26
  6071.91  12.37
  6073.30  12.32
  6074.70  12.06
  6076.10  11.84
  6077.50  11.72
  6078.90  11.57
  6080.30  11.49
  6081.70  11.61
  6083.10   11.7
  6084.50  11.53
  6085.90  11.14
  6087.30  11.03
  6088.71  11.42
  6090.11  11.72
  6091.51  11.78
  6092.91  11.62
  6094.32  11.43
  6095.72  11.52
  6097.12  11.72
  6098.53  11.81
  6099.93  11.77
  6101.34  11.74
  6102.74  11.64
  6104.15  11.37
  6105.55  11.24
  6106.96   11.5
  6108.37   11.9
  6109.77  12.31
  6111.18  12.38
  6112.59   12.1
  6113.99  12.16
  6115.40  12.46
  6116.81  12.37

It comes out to 0.01 mag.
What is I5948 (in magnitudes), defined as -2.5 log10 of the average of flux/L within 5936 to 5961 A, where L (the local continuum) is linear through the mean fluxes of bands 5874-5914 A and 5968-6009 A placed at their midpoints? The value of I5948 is -0.08 mag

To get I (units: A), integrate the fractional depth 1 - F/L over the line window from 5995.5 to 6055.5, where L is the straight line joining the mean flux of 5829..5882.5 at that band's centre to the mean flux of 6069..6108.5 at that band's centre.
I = 0.2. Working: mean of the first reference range 11.9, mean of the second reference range 11.7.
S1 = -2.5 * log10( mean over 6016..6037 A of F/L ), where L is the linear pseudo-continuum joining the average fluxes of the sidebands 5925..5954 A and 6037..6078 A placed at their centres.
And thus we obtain 0.02 mag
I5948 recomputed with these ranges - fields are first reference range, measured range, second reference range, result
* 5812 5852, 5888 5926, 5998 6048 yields 0.10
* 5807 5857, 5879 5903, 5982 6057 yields 0.17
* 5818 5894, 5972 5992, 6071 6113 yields 0.00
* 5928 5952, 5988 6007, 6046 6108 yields 0.04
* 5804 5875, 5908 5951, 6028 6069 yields 0.01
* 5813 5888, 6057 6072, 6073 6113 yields -0.02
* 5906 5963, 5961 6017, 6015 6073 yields 0.02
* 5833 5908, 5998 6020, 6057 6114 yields 0.01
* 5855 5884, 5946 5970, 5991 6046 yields -0.03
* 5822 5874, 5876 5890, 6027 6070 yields 0.08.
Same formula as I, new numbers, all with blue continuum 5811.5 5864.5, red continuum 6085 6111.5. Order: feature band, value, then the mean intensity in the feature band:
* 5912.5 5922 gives 0.2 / 11.6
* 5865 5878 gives 0.0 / 11.9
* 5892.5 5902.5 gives 1.7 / 9.82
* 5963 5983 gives 0.1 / 11.7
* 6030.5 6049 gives -0.4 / 12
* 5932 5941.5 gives 0.0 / 11.8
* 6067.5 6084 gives -0.4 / 11.9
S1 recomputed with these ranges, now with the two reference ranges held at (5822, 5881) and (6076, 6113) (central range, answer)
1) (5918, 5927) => 0.02 mag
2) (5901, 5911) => 0.01 mag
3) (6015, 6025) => 0.00 mag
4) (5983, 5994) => 0.02 mag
